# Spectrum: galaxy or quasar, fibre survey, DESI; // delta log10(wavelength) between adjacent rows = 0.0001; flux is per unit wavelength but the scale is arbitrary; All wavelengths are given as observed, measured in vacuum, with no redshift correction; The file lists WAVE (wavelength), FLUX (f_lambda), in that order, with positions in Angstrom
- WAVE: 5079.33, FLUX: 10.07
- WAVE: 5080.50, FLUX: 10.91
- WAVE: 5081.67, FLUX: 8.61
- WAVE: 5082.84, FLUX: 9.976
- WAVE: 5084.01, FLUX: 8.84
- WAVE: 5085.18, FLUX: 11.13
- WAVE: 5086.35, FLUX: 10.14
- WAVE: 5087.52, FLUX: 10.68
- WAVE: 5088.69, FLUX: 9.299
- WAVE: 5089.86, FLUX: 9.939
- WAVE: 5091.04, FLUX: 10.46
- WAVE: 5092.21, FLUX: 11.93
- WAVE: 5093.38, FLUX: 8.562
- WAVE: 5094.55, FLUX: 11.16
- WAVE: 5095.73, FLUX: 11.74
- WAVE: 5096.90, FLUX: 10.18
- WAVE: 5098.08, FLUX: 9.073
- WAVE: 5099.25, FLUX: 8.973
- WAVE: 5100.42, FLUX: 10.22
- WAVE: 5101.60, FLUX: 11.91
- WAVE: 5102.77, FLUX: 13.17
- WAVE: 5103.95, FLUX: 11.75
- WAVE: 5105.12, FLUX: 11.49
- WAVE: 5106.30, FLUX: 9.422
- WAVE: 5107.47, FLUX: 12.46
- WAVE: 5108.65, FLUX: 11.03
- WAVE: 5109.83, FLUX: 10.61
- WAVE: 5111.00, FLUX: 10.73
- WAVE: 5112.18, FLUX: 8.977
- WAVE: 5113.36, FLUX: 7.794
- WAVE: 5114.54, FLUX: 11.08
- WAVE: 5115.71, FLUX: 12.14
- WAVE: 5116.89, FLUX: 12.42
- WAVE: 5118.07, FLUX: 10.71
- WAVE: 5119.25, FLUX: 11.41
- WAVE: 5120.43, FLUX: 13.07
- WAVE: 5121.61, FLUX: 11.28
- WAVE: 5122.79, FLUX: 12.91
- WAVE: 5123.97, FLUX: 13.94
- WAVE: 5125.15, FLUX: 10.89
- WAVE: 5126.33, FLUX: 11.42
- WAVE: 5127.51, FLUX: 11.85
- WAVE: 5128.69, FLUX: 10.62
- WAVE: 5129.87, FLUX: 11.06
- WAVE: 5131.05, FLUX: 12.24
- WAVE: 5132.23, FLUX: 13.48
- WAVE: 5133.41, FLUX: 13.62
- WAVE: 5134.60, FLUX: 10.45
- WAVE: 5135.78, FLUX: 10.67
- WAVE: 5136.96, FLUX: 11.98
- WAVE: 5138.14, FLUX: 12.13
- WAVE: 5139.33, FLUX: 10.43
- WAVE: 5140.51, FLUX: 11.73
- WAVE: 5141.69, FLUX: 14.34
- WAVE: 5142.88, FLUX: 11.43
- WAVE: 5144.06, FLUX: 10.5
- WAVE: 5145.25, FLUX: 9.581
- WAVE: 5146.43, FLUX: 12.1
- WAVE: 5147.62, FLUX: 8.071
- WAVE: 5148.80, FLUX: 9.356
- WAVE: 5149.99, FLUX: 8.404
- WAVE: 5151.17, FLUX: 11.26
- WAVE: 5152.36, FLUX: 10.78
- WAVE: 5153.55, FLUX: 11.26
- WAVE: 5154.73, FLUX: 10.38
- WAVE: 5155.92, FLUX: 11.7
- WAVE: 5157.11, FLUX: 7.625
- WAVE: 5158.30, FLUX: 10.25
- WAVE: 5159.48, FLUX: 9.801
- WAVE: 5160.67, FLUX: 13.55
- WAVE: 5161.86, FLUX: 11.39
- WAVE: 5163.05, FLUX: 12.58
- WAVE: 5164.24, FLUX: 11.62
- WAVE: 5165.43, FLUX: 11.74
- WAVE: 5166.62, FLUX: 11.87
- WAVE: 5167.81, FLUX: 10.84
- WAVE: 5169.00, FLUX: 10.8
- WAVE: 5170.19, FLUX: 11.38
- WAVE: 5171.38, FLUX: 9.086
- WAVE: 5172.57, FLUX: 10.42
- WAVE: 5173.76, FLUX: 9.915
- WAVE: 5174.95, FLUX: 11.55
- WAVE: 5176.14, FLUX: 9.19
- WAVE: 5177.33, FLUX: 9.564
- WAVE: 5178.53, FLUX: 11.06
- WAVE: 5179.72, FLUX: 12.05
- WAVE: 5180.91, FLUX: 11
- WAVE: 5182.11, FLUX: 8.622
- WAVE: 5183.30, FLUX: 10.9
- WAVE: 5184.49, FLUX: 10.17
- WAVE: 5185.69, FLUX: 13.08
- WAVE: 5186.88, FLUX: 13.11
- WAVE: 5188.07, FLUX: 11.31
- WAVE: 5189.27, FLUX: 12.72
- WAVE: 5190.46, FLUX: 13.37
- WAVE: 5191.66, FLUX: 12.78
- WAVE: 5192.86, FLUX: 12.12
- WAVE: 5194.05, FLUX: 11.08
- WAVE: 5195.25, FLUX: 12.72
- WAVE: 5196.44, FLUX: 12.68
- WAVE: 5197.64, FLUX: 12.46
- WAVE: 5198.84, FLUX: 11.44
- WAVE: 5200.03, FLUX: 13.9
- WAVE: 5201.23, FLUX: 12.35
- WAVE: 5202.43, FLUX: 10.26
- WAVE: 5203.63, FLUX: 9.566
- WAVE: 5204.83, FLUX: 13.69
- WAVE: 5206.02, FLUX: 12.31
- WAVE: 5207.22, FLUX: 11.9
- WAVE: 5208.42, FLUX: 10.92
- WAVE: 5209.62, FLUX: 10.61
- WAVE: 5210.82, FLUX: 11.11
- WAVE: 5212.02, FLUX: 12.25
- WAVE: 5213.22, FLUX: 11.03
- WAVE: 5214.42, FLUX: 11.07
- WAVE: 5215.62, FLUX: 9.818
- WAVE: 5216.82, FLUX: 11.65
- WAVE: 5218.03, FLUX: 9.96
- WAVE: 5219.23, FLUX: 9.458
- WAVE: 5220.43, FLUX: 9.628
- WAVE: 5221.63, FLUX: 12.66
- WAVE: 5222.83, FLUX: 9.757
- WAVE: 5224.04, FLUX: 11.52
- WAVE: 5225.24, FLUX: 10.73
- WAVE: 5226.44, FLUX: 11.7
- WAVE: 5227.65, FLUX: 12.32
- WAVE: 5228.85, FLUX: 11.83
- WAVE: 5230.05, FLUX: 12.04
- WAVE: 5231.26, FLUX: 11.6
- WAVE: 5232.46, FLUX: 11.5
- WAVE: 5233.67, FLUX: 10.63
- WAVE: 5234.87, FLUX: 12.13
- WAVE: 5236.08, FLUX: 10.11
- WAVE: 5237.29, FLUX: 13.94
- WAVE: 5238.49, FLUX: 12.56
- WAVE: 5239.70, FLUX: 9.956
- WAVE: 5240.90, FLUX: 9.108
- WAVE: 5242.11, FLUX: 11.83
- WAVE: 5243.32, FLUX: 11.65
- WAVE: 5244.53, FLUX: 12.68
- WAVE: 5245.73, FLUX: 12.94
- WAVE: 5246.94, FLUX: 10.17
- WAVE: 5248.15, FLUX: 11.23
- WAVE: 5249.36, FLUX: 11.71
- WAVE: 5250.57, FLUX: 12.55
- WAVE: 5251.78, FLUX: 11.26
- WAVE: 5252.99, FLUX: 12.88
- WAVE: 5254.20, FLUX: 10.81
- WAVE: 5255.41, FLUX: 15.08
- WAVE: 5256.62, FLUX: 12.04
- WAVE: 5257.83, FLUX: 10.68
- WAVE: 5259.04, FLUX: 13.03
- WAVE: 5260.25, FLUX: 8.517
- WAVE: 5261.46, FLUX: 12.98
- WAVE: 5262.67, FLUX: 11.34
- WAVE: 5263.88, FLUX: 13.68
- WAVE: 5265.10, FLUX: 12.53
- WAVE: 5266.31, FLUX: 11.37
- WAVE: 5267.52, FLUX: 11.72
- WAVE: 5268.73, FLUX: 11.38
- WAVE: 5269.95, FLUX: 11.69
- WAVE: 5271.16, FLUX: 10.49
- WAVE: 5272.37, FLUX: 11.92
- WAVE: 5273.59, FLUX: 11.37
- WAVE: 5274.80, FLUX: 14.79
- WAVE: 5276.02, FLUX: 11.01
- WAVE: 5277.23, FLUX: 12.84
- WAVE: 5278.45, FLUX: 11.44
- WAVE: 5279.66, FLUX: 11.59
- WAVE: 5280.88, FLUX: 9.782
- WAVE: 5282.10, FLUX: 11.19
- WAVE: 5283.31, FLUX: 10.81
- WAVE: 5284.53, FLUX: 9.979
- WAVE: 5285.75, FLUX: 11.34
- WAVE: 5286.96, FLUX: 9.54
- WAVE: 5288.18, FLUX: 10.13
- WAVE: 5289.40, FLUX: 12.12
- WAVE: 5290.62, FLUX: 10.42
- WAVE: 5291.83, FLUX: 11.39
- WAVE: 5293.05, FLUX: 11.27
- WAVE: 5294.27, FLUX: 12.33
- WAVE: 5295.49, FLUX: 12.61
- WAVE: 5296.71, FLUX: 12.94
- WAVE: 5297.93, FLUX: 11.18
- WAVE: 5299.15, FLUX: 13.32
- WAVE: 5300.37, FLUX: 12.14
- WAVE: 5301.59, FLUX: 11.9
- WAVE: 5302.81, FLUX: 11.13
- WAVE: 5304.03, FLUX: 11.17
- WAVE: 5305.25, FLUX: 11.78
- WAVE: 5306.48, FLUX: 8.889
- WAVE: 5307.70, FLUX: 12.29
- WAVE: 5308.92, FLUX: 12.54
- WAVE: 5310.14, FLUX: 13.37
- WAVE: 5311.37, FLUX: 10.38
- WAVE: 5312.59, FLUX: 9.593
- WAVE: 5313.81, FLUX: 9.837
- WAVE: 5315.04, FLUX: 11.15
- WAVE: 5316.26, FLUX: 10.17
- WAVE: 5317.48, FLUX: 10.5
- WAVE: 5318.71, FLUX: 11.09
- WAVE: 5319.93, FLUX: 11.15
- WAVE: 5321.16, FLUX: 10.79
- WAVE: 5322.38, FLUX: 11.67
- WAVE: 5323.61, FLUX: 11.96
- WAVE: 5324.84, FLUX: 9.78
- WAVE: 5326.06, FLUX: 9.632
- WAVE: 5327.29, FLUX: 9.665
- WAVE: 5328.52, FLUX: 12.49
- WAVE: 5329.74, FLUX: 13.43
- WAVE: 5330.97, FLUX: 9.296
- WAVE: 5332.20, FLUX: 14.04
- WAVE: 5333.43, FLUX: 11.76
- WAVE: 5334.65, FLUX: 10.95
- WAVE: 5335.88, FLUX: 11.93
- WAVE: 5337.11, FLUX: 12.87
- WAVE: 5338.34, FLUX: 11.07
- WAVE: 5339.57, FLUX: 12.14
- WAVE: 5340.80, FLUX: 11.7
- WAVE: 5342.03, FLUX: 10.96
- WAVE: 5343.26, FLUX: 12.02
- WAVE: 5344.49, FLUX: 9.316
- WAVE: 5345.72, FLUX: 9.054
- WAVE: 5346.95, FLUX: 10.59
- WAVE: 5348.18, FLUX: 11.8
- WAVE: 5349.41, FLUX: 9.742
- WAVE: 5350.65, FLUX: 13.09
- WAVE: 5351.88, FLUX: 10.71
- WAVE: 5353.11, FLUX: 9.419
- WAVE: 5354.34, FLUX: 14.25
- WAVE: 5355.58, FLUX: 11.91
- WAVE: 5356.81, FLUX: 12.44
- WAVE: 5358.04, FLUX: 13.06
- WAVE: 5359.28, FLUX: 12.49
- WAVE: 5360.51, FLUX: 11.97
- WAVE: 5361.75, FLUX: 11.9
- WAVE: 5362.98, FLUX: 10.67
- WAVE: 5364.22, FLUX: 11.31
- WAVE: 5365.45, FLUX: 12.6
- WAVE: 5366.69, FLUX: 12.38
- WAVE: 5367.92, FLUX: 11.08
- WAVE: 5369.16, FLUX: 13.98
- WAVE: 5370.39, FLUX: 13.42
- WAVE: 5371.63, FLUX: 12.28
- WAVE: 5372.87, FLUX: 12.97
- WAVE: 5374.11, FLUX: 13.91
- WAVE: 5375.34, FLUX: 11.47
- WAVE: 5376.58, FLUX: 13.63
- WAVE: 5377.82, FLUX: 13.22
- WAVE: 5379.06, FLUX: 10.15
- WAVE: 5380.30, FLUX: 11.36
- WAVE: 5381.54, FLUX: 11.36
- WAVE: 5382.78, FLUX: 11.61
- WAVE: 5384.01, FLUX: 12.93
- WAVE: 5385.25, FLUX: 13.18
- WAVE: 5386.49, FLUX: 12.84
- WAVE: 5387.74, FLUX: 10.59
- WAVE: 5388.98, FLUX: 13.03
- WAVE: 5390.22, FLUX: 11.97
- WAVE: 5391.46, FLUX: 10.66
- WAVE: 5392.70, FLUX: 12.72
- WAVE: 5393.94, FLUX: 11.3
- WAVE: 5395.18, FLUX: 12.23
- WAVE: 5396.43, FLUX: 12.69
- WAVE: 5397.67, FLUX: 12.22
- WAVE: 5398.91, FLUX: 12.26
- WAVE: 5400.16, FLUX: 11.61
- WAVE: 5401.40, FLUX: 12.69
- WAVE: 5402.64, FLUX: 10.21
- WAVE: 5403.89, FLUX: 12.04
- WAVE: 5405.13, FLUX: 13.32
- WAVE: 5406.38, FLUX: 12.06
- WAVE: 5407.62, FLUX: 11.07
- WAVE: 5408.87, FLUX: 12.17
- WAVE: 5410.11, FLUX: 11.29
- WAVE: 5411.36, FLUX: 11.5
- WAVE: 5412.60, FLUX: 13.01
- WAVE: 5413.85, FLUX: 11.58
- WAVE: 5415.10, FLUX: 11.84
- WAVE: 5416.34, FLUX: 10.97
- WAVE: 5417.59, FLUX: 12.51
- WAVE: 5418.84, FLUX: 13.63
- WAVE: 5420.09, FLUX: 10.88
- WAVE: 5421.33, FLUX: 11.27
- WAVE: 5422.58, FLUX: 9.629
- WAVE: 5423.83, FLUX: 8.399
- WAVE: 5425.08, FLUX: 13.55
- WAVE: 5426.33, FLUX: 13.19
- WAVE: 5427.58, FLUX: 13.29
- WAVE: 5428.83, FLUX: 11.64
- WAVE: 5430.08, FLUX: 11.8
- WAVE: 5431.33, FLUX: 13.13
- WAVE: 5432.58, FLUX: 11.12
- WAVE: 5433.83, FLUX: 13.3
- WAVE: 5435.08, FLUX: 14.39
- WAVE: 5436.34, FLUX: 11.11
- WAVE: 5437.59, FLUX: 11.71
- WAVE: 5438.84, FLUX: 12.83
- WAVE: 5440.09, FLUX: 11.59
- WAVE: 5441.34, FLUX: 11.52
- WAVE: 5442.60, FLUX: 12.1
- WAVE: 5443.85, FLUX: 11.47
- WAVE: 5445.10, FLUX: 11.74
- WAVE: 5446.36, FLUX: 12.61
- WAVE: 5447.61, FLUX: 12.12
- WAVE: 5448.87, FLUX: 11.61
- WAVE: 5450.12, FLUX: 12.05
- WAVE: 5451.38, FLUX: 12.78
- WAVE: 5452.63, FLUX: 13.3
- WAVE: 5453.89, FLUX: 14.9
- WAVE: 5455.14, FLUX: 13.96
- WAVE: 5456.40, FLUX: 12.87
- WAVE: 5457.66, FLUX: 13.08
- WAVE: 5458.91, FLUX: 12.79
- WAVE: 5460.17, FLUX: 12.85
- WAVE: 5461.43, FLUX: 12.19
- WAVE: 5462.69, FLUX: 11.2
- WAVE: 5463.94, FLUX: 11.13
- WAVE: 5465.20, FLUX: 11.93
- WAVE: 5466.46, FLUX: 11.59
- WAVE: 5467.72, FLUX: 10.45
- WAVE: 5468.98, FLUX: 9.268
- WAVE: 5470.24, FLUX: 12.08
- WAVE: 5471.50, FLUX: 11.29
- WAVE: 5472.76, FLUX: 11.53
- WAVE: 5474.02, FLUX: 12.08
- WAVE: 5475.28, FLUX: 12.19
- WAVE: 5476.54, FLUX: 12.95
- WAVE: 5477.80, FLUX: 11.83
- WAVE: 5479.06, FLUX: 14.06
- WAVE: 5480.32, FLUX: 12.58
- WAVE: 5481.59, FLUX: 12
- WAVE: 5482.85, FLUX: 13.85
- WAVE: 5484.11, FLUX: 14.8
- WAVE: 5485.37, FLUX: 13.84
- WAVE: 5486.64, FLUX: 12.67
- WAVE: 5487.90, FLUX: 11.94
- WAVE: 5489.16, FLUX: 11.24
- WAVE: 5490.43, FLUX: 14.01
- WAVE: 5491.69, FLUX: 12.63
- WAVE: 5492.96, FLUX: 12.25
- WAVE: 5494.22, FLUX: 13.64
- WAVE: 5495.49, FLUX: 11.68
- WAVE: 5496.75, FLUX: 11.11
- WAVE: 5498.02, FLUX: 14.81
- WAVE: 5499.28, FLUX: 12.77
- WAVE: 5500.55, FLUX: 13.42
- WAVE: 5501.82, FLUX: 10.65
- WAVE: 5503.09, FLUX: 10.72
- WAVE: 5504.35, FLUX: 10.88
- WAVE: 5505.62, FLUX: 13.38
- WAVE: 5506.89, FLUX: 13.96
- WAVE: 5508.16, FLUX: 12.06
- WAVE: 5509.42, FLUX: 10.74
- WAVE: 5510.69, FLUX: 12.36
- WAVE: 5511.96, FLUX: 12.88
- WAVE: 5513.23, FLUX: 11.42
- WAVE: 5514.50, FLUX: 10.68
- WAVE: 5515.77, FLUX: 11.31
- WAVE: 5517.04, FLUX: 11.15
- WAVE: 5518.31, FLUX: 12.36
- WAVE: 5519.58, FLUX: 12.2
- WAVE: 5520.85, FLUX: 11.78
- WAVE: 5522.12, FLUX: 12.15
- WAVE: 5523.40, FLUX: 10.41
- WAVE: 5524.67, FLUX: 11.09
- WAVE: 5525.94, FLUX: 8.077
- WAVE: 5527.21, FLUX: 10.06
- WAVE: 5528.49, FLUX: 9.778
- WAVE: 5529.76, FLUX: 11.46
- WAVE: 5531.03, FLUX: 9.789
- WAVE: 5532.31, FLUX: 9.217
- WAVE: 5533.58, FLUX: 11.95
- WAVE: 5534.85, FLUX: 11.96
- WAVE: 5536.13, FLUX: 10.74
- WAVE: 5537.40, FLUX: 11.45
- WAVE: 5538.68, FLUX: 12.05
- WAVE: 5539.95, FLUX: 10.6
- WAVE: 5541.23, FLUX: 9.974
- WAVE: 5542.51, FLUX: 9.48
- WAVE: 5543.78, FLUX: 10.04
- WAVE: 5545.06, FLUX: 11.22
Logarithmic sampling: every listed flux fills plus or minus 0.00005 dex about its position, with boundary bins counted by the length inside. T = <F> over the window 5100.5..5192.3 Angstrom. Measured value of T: 11.2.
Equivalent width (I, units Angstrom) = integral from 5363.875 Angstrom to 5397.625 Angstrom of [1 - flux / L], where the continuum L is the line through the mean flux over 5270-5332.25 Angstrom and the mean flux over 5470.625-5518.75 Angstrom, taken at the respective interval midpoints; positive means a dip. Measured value -1.5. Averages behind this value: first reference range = 11.3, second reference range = 12.4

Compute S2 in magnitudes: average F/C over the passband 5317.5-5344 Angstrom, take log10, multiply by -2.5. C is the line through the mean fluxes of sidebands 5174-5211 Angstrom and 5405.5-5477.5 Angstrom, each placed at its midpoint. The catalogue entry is 0.04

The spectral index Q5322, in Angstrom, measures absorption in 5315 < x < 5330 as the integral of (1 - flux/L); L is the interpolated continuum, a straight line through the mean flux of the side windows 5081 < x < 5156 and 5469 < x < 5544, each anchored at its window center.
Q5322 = 0.5 Angstrom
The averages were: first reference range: 10.9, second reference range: 11.8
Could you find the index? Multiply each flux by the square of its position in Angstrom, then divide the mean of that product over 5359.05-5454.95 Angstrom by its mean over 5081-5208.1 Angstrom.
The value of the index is 1.20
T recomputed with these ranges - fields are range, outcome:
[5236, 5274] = 11.7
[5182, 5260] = 11.6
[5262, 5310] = 11.6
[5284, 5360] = 11.4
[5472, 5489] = 12.7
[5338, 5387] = 11.9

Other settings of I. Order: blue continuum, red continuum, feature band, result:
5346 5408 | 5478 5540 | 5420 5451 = 0.07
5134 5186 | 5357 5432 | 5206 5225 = 0.31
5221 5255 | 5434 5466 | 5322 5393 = 1.46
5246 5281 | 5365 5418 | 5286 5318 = 1.62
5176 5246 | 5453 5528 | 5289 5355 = 2.16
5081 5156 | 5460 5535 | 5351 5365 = -0.41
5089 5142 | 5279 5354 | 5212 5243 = 0.16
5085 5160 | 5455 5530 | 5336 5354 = 0.76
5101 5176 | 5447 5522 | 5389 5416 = 0.21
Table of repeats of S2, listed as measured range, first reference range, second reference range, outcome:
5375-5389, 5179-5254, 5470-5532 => -0.025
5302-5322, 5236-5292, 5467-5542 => 0.059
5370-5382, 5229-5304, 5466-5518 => -0.039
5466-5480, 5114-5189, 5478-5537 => 0.006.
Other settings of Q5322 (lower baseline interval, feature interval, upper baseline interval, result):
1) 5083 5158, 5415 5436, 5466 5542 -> -0.73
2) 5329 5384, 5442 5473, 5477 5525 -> 0.13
